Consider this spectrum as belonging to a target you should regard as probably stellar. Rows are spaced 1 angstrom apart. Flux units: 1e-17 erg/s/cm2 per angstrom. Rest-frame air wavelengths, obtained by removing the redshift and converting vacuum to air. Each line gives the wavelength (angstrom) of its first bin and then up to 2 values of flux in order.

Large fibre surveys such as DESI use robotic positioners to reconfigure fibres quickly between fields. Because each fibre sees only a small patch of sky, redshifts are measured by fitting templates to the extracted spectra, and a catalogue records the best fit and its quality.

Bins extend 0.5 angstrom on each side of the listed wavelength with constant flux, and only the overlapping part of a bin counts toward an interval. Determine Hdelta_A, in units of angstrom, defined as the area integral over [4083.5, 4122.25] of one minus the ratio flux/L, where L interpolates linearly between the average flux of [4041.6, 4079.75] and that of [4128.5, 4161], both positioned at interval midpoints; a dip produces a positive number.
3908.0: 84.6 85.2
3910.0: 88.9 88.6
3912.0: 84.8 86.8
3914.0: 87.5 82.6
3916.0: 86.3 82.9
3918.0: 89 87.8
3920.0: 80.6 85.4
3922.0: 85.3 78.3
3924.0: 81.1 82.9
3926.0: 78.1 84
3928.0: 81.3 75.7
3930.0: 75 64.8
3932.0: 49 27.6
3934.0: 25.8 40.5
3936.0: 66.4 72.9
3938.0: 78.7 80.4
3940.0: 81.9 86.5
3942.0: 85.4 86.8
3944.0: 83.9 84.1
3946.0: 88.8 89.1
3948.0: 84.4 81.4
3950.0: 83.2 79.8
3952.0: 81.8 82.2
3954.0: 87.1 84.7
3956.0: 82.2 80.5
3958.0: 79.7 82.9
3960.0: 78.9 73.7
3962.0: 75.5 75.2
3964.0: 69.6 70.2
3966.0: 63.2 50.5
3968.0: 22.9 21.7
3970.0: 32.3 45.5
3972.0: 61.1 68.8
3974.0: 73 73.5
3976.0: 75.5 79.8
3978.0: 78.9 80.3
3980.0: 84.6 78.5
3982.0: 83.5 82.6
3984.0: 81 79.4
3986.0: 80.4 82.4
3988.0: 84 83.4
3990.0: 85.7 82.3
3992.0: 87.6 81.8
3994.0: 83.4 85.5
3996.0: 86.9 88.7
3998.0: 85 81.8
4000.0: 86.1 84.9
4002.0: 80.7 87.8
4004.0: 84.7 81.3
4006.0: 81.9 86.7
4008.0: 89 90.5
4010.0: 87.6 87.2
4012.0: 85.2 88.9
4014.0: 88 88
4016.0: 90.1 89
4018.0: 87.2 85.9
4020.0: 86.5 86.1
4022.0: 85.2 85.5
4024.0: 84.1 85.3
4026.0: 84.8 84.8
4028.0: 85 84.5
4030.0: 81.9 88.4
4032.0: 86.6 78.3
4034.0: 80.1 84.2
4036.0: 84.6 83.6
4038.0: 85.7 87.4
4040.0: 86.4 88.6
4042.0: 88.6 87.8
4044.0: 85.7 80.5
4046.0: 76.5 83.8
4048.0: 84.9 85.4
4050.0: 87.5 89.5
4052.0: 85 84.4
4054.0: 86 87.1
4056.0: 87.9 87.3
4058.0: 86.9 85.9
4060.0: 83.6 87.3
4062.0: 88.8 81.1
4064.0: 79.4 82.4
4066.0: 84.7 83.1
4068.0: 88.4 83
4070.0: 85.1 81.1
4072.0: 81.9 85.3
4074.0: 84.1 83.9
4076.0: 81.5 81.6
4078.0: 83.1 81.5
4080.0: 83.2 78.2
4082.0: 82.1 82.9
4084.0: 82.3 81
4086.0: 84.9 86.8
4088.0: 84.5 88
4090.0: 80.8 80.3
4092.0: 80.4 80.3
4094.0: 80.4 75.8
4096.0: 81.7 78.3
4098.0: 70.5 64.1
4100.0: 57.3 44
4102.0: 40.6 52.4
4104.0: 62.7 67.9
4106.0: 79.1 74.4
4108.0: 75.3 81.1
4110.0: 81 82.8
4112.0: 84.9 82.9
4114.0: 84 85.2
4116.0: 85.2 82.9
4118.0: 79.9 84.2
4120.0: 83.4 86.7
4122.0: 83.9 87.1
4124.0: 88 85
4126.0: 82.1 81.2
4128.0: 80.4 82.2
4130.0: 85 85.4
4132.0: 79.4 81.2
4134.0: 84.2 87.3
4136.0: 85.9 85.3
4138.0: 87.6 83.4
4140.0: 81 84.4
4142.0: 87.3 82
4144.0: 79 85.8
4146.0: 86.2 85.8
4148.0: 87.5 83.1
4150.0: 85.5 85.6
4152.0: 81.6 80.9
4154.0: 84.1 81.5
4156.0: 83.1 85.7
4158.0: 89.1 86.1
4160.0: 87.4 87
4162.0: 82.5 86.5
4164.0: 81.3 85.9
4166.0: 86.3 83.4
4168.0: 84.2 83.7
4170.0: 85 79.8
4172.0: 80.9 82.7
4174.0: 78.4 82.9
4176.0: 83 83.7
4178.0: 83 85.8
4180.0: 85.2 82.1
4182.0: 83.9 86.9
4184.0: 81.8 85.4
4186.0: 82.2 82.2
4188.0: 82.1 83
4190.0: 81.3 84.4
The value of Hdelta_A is 3.5 angstrom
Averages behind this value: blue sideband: 84.5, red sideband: 84.4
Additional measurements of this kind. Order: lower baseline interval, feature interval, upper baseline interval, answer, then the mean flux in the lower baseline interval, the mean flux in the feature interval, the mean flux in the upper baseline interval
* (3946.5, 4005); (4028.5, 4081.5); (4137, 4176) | -3.0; 76.6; 84.4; 84.1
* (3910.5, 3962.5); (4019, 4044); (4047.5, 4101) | -1.3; 78.4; 85.2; 82.1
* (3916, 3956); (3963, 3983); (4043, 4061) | 3.8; 77.2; 64.6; 85.3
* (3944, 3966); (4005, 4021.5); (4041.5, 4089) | -1.0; 80.4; 87.2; 84.2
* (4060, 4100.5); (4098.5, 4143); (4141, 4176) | 2.1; 81.3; 78.9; 84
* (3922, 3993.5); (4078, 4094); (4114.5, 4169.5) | -0.3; 74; 82.4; 84.3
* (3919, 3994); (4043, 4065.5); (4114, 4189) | -1.6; 74.4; 84.9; 83.9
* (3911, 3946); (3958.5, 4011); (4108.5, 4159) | 1.6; 76.5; 76.3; 84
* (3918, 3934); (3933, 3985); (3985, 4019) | 3.9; 73.4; 72.6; 85.5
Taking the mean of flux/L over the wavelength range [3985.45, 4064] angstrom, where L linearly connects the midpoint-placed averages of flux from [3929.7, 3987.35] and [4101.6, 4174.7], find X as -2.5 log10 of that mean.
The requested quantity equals -0.129 mag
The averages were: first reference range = 72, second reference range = 82.1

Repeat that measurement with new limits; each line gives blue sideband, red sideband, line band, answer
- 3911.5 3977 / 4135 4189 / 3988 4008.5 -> -0.114 mag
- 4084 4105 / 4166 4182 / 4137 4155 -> -0.062 mag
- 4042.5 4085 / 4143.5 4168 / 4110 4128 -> 0.006 mag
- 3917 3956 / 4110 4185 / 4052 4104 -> 0.024 mag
